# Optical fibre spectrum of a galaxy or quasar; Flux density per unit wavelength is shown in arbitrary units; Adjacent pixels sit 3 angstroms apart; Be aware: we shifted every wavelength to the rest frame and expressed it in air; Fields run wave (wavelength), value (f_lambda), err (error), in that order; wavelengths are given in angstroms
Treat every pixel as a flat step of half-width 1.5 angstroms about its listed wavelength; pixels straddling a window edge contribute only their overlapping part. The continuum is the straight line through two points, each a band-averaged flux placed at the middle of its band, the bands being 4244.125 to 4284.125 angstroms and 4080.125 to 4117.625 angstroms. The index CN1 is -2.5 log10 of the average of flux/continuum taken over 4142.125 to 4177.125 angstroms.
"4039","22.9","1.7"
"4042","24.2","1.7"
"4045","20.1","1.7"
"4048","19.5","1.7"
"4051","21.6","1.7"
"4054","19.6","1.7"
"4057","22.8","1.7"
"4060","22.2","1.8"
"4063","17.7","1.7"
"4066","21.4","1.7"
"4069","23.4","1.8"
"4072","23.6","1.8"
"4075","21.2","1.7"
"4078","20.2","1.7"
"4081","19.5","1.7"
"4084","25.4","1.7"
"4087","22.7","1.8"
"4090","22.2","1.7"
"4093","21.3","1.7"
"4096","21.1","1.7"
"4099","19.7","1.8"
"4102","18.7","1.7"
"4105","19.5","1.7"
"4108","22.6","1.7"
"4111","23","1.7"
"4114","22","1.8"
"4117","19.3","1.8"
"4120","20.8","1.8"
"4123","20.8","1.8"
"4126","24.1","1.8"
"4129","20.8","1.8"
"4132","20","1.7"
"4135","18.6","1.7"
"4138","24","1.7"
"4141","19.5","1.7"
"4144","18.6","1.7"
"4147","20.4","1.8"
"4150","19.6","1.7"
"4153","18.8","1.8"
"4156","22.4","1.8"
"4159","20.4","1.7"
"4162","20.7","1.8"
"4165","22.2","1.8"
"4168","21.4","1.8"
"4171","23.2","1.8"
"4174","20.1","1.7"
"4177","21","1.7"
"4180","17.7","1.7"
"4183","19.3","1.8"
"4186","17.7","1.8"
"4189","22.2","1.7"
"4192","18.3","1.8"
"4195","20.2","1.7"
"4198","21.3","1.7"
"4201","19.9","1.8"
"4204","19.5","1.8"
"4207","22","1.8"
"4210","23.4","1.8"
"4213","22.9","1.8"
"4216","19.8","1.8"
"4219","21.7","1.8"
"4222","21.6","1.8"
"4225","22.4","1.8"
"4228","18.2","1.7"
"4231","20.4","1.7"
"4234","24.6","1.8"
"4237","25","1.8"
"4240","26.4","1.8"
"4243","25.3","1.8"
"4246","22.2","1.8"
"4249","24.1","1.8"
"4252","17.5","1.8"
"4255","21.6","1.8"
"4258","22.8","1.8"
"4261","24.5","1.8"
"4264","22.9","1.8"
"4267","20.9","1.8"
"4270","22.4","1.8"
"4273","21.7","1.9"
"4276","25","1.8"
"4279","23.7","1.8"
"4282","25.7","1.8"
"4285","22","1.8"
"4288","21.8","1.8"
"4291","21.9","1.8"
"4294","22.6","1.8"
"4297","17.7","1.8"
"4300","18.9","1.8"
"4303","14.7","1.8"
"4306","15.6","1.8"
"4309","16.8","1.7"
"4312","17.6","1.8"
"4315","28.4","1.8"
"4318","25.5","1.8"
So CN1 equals 0.059 mag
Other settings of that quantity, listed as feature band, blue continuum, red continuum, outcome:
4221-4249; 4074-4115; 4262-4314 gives -0.10 mag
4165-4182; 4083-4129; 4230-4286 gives 0.07 mag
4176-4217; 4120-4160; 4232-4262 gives 0.09 mag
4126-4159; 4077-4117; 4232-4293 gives 0.07 mag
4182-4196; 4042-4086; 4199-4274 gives 0.13 mag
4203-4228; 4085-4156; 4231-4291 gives 0.04 mag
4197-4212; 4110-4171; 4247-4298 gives 0.02 mag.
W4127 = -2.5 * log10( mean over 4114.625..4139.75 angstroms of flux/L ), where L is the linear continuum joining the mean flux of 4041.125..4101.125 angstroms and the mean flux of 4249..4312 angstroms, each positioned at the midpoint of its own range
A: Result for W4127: 0.01 mag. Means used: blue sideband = 21.4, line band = 21.1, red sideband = 21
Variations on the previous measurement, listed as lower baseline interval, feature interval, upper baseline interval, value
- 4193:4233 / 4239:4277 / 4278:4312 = -0.118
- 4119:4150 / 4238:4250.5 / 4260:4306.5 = -0.155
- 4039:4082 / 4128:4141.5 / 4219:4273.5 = 0.057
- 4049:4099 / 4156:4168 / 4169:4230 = -0.021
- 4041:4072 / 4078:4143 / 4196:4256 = 0.018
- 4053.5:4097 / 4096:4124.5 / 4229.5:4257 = 0.062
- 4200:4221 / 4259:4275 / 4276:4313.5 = -0.103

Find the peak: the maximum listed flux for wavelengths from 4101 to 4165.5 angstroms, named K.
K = 24.1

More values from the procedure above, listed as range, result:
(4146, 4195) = 23.2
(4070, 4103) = 25.4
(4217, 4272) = 26.4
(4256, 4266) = 24.5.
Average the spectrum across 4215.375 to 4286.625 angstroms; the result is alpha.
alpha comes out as 22.6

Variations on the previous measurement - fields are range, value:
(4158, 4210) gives 20.5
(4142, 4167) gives 20.4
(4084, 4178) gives 21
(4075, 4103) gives 21.2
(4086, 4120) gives 21.1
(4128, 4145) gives 20.3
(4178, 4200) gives 19.6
